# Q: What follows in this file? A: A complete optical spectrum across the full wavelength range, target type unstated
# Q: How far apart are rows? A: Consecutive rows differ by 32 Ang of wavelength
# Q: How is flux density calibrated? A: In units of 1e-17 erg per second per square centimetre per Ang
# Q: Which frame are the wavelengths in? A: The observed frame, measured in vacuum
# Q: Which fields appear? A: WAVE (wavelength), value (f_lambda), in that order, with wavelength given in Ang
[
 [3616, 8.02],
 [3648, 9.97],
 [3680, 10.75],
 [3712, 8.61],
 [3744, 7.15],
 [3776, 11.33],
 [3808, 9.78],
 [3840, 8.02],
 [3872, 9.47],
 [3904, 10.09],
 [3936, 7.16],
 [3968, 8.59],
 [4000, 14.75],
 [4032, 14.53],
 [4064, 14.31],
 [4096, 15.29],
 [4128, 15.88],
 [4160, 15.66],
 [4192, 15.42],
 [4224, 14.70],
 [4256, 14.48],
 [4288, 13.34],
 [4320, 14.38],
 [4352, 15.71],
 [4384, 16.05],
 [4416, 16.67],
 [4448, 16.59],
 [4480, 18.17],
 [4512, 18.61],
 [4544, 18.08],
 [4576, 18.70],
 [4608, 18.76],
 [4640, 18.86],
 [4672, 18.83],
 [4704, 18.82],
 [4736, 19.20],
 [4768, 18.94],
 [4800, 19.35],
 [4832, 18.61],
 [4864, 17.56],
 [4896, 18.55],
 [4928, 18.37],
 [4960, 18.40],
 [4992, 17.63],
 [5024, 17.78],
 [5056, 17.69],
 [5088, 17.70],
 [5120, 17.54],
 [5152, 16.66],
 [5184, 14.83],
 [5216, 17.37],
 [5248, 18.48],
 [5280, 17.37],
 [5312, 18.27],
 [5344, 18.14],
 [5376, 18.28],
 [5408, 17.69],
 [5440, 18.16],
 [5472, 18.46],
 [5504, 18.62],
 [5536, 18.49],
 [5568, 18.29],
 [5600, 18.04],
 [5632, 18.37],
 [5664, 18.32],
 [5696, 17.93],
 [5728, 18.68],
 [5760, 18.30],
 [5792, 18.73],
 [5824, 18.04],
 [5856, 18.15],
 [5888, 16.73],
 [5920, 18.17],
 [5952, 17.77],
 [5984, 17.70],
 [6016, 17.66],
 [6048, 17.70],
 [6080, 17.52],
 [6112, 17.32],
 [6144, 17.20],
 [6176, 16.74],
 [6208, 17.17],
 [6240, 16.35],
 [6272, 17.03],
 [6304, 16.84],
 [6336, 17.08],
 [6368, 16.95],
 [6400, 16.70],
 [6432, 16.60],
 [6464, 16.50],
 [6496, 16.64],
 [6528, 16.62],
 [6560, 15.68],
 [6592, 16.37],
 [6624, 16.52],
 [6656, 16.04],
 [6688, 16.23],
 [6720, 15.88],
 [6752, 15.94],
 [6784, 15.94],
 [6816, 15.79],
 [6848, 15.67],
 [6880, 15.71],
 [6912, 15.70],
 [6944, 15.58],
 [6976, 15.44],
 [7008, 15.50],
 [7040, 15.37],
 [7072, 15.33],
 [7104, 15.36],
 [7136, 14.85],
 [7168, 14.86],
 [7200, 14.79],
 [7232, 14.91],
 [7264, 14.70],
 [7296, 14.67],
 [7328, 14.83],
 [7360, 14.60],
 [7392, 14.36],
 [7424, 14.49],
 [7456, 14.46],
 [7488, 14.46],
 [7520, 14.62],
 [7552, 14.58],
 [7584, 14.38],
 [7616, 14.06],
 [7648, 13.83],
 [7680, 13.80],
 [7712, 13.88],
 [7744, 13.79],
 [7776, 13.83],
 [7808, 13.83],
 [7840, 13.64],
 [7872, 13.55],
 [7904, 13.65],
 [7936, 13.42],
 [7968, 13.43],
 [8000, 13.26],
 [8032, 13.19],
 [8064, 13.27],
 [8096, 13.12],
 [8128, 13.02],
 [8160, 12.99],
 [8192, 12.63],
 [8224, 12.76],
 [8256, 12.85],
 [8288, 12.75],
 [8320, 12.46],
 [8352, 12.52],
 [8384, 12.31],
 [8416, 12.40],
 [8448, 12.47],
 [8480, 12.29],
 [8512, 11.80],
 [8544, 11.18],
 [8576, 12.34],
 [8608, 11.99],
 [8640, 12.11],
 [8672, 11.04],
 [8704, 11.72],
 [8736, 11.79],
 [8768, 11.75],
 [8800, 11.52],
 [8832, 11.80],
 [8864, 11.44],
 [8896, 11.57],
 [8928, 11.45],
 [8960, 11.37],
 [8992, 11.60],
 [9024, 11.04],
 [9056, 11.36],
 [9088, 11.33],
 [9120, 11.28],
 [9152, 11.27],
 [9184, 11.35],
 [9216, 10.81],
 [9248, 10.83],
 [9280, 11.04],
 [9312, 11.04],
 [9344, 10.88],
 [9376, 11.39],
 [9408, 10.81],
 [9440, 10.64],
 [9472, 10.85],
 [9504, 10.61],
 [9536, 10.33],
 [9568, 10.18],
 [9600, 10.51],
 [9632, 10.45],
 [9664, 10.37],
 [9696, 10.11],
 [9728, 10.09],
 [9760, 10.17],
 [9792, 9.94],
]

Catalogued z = 0.000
